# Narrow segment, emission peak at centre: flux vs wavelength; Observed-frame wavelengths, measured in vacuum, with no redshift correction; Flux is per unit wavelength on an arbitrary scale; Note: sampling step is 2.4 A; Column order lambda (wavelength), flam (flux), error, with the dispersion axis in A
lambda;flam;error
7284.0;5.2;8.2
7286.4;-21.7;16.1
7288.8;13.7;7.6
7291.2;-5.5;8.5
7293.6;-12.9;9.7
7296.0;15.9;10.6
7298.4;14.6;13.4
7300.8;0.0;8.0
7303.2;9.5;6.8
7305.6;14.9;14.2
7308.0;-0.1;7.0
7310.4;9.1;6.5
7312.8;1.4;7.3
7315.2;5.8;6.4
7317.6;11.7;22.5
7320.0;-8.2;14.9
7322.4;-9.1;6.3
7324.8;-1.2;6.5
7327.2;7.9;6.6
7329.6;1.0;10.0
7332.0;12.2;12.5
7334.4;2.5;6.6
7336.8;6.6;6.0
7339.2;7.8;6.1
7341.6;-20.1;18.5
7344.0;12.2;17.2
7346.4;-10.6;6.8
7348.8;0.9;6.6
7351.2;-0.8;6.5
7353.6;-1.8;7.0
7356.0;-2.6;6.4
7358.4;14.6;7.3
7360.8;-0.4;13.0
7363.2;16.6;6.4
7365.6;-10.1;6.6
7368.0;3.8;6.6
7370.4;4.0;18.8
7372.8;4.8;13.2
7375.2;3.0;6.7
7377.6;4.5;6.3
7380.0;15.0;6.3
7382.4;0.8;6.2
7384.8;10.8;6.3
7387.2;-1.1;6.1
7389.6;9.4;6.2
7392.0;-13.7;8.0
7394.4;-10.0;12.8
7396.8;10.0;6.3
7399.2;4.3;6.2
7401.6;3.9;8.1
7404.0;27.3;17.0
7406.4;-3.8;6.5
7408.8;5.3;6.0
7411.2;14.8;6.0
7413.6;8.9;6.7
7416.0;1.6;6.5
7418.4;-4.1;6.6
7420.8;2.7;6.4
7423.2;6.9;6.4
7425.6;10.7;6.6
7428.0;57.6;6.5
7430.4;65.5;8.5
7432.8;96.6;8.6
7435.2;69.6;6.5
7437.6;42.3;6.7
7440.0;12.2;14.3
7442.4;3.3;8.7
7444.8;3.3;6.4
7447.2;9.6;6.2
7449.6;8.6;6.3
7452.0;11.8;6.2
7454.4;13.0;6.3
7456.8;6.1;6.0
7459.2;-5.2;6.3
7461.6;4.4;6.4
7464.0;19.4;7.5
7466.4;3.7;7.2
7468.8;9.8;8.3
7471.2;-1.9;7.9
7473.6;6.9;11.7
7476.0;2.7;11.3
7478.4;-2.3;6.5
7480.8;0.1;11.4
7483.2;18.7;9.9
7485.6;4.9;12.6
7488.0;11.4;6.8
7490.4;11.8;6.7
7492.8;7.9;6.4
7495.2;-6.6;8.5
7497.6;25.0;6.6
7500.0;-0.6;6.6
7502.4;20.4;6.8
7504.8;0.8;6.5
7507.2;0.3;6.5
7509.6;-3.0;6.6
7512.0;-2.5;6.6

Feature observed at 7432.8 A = [O II] 3727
